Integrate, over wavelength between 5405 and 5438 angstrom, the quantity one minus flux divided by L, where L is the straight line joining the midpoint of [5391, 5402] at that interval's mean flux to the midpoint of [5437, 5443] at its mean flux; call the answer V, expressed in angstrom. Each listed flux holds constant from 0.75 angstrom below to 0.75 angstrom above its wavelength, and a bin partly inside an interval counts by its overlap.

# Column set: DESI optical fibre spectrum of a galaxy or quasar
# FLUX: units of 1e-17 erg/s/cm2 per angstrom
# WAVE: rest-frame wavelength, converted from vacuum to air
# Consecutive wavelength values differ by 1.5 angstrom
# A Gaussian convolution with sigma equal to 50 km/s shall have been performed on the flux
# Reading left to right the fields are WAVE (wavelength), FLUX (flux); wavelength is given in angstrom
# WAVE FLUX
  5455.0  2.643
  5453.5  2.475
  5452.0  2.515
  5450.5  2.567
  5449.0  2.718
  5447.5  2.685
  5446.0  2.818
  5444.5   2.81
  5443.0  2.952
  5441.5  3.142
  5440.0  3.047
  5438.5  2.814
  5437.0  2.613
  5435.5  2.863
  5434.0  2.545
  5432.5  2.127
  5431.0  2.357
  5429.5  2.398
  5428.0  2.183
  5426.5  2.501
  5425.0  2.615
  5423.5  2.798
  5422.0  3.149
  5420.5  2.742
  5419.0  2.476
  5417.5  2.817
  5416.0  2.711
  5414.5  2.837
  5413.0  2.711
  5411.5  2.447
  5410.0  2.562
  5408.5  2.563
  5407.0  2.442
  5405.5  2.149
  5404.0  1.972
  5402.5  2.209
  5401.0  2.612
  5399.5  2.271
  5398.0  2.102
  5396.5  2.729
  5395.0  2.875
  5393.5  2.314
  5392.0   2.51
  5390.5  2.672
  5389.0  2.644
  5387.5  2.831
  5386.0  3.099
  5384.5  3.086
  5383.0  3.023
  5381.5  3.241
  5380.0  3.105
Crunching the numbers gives 2.0 angstrom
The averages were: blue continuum 2.49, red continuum 2.95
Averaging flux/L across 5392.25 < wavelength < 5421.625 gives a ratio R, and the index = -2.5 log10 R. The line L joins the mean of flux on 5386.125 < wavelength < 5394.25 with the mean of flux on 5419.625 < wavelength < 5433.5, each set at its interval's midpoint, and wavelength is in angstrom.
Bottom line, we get 0.03 mag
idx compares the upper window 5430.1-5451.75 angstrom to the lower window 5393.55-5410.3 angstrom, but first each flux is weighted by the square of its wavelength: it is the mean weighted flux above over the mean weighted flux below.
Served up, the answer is 1.1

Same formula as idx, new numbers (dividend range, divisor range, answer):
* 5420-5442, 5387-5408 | 1.10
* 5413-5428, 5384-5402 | 1.04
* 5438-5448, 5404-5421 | 1.15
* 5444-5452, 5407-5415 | 1.05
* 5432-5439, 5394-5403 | 1.07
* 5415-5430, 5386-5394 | 1.01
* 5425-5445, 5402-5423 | 1.04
